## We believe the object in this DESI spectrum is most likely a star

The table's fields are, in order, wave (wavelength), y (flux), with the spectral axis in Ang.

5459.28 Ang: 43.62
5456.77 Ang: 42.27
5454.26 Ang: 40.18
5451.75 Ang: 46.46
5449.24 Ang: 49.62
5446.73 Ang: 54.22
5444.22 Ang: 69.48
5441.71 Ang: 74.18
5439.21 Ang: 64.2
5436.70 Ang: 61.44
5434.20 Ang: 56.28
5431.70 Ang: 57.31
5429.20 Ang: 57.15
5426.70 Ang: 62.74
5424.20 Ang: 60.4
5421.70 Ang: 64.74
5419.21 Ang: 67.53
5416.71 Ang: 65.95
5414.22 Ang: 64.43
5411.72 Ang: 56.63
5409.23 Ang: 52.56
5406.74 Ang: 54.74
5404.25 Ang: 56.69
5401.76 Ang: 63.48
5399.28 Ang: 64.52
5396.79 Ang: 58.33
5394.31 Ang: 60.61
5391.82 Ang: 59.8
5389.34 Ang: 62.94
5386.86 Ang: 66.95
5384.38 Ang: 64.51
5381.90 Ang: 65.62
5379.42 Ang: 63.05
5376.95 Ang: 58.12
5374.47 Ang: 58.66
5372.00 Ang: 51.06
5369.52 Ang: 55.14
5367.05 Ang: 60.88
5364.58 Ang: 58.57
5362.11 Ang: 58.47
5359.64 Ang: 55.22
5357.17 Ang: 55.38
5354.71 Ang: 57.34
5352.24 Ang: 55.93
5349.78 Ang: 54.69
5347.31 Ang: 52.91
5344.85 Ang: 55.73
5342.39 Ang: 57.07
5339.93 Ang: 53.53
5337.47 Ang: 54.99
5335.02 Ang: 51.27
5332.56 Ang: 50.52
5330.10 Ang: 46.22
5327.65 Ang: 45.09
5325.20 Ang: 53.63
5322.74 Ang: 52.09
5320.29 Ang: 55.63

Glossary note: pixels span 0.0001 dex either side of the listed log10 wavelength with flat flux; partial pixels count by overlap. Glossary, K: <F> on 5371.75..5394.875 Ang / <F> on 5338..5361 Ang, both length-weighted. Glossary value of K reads 1.11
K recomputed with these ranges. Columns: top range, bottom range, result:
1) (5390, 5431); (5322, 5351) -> 1.16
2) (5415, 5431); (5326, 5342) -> 1.24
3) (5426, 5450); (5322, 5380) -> 1.11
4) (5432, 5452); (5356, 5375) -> 1.06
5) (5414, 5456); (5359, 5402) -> 0.99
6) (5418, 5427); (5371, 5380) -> 1.11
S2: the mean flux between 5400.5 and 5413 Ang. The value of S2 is 56.8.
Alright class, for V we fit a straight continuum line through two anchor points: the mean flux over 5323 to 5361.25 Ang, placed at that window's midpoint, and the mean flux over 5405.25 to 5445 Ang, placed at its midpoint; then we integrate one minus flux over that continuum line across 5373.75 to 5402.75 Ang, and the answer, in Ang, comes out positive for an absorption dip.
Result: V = -2.1 Ang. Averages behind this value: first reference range 53.3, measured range 62.3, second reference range 61.7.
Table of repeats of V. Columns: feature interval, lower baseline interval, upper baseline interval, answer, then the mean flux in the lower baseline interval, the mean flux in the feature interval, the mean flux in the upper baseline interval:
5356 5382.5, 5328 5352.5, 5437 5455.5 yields -1.9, 52.9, 58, 57.1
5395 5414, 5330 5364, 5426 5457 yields -0.9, 54.6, 58.5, 56.9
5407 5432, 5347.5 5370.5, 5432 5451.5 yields -0.6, 56.7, 60.8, 60.4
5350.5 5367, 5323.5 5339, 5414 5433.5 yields -1.0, 50.4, 57.1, 62.3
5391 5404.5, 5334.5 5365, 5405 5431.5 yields -0.4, 55.5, 60.9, 60.5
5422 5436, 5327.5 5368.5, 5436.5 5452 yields 0.1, 54.6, 59.3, 60.7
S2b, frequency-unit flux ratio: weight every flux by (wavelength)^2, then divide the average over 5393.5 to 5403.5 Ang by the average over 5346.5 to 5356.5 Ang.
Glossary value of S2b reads 1.13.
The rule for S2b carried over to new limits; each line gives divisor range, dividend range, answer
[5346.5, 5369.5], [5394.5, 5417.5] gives 1.07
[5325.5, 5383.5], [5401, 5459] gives 1.08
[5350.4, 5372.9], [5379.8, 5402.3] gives 1.13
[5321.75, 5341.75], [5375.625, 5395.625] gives 1.25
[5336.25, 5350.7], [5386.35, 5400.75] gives 1.15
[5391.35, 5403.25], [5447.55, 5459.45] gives 0.75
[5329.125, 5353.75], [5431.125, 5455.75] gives 1.11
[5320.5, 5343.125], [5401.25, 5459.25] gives 1.16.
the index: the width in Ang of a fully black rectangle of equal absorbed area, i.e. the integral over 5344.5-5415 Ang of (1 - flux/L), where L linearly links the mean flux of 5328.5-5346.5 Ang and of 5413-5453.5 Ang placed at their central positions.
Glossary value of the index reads -3.2 Ang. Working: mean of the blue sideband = 52.6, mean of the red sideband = 60.7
